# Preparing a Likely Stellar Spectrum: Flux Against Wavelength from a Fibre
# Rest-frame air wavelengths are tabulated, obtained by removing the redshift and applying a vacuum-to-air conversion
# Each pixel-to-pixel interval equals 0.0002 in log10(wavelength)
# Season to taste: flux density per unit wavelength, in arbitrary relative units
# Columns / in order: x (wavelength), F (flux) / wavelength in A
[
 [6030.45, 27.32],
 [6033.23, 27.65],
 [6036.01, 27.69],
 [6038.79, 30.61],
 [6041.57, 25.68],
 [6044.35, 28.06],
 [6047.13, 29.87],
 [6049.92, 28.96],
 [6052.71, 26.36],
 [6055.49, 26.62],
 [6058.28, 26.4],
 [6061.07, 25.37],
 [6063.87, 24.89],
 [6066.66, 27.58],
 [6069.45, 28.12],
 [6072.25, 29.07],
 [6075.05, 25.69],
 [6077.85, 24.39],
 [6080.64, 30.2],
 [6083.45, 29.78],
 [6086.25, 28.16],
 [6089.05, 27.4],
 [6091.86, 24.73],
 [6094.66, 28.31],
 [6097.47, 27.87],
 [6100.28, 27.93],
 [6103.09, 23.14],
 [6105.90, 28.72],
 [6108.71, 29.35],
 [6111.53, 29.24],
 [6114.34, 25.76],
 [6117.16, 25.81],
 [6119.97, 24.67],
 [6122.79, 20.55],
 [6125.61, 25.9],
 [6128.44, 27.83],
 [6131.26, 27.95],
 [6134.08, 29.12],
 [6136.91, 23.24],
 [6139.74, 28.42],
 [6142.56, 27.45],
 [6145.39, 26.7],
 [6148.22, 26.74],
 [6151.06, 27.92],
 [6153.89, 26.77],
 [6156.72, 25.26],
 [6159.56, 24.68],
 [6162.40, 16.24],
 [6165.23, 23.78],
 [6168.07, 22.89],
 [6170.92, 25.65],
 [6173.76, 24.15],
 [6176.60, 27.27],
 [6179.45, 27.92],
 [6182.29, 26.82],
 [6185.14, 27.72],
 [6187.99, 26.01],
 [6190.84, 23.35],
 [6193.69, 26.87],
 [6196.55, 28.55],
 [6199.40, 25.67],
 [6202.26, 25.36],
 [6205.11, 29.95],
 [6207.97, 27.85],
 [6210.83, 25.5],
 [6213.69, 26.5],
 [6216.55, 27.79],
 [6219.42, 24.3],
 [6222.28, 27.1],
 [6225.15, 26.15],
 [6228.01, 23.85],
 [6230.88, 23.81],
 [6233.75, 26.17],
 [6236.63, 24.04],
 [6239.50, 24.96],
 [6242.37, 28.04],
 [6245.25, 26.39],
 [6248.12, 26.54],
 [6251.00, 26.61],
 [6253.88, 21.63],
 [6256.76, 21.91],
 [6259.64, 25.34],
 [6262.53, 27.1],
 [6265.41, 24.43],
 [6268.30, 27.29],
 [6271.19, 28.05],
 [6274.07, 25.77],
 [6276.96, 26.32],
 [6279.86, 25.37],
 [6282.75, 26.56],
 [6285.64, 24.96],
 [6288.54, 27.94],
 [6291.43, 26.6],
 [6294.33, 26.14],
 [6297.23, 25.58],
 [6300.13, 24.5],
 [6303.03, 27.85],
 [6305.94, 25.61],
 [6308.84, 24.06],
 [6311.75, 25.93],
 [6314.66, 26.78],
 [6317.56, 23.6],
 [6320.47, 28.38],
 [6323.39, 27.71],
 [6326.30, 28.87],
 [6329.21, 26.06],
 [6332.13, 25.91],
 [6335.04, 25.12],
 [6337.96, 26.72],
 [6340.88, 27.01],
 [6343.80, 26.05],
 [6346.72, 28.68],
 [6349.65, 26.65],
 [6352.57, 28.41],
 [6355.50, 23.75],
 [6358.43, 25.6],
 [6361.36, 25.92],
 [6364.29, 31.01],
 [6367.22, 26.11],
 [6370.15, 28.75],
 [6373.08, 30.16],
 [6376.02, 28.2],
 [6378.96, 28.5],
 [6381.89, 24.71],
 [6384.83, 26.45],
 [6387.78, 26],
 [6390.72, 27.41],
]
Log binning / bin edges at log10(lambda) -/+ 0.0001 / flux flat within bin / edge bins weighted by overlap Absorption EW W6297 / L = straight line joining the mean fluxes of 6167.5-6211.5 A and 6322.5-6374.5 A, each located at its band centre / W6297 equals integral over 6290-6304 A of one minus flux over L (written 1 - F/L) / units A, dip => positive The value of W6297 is 0.4 A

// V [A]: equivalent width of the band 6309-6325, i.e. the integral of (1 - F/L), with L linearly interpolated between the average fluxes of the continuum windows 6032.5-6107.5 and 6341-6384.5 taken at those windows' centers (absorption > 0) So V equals 0.6 A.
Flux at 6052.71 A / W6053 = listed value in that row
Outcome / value 26.36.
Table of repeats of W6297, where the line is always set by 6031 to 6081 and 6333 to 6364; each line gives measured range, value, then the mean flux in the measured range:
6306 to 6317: 0.5 A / 25.4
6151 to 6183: 2.7 A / 24.8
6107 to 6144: 0.8 A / 26.6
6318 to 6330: -0.4 A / 27.5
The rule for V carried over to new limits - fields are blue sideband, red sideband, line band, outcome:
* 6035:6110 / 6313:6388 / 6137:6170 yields 2.7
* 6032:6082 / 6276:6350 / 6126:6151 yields -0.1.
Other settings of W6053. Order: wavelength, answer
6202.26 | 25.36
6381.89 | 24.71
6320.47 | 28.38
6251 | 26.61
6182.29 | 26.82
